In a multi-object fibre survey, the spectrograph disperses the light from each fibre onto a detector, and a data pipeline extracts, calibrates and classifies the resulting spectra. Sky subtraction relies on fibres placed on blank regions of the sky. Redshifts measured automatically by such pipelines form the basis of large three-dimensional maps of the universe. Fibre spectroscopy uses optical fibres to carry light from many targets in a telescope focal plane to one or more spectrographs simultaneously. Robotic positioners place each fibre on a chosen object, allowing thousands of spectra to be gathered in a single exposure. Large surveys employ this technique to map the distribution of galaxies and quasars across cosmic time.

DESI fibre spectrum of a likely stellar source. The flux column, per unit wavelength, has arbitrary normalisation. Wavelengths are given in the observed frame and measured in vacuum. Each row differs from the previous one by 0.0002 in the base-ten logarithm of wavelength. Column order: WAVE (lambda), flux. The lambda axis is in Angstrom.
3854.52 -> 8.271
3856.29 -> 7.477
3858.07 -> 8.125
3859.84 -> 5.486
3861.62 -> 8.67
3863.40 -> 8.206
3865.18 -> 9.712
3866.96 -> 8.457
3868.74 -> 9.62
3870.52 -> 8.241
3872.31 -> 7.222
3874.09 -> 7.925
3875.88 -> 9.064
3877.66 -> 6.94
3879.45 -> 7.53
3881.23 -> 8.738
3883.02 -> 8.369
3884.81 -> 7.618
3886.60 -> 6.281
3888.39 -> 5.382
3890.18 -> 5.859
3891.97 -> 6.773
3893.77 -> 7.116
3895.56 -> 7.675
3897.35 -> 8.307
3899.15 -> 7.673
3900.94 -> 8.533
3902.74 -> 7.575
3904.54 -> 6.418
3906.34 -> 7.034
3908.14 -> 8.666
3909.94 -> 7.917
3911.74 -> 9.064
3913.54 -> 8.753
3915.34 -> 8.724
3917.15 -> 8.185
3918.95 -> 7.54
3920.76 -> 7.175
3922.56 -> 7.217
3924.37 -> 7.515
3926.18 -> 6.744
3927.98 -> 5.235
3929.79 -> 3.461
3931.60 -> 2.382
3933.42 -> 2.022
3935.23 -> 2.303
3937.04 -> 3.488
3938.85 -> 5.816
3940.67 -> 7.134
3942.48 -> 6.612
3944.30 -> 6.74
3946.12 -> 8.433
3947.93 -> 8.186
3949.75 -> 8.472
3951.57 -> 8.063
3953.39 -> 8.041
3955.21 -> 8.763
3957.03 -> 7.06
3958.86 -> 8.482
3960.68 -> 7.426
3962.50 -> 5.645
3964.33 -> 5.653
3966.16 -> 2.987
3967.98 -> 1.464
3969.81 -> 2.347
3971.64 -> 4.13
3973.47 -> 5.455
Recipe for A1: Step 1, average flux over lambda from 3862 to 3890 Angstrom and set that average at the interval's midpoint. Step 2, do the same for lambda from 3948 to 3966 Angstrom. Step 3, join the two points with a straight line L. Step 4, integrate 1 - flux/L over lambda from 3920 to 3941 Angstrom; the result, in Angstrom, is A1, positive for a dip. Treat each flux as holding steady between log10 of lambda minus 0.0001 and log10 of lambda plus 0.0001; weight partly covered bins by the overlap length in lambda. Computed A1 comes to 7.17 Angstrom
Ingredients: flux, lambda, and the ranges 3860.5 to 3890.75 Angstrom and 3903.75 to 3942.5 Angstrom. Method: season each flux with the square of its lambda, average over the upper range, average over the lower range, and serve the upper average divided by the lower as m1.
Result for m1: 0.8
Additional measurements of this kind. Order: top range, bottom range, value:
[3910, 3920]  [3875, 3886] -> 1.07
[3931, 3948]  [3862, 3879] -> 0.65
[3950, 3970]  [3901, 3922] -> 0.80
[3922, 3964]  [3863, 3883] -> 0.78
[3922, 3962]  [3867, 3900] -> 0.86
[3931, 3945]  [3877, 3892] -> 0.67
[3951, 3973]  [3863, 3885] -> 0.73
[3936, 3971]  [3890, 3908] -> 0.88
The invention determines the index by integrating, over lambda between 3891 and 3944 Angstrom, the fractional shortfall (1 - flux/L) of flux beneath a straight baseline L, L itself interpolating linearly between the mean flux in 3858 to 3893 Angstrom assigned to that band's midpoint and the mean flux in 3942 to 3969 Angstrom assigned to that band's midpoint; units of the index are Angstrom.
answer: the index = 4.3 Angstrom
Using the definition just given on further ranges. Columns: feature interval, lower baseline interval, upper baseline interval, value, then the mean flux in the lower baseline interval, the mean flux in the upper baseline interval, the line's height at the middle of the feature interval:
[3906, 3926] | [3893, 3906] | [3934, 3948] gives -3.03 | 7.59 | 5.87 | 6.91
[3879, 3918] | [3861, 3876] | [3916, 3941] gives -4.20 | 8.54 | 5.43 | 6.99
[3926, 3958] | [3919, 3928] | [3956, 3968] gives 1.62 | 7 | 5.86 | 6.46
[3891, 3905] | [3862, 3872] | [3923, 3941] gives -1.63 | 8.74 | 4.59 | 6.76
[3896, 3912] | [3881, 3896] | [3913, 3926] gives -1.01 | 7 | 7.78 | 7.39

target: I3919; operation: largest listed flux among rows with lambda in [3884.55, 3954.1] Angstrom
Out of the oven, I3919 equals 9.064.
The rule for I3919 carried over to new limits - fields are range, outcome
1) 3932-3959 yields 8.763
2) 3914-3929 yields 8.724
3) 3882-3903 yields 8.533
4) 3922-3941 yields 7.515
